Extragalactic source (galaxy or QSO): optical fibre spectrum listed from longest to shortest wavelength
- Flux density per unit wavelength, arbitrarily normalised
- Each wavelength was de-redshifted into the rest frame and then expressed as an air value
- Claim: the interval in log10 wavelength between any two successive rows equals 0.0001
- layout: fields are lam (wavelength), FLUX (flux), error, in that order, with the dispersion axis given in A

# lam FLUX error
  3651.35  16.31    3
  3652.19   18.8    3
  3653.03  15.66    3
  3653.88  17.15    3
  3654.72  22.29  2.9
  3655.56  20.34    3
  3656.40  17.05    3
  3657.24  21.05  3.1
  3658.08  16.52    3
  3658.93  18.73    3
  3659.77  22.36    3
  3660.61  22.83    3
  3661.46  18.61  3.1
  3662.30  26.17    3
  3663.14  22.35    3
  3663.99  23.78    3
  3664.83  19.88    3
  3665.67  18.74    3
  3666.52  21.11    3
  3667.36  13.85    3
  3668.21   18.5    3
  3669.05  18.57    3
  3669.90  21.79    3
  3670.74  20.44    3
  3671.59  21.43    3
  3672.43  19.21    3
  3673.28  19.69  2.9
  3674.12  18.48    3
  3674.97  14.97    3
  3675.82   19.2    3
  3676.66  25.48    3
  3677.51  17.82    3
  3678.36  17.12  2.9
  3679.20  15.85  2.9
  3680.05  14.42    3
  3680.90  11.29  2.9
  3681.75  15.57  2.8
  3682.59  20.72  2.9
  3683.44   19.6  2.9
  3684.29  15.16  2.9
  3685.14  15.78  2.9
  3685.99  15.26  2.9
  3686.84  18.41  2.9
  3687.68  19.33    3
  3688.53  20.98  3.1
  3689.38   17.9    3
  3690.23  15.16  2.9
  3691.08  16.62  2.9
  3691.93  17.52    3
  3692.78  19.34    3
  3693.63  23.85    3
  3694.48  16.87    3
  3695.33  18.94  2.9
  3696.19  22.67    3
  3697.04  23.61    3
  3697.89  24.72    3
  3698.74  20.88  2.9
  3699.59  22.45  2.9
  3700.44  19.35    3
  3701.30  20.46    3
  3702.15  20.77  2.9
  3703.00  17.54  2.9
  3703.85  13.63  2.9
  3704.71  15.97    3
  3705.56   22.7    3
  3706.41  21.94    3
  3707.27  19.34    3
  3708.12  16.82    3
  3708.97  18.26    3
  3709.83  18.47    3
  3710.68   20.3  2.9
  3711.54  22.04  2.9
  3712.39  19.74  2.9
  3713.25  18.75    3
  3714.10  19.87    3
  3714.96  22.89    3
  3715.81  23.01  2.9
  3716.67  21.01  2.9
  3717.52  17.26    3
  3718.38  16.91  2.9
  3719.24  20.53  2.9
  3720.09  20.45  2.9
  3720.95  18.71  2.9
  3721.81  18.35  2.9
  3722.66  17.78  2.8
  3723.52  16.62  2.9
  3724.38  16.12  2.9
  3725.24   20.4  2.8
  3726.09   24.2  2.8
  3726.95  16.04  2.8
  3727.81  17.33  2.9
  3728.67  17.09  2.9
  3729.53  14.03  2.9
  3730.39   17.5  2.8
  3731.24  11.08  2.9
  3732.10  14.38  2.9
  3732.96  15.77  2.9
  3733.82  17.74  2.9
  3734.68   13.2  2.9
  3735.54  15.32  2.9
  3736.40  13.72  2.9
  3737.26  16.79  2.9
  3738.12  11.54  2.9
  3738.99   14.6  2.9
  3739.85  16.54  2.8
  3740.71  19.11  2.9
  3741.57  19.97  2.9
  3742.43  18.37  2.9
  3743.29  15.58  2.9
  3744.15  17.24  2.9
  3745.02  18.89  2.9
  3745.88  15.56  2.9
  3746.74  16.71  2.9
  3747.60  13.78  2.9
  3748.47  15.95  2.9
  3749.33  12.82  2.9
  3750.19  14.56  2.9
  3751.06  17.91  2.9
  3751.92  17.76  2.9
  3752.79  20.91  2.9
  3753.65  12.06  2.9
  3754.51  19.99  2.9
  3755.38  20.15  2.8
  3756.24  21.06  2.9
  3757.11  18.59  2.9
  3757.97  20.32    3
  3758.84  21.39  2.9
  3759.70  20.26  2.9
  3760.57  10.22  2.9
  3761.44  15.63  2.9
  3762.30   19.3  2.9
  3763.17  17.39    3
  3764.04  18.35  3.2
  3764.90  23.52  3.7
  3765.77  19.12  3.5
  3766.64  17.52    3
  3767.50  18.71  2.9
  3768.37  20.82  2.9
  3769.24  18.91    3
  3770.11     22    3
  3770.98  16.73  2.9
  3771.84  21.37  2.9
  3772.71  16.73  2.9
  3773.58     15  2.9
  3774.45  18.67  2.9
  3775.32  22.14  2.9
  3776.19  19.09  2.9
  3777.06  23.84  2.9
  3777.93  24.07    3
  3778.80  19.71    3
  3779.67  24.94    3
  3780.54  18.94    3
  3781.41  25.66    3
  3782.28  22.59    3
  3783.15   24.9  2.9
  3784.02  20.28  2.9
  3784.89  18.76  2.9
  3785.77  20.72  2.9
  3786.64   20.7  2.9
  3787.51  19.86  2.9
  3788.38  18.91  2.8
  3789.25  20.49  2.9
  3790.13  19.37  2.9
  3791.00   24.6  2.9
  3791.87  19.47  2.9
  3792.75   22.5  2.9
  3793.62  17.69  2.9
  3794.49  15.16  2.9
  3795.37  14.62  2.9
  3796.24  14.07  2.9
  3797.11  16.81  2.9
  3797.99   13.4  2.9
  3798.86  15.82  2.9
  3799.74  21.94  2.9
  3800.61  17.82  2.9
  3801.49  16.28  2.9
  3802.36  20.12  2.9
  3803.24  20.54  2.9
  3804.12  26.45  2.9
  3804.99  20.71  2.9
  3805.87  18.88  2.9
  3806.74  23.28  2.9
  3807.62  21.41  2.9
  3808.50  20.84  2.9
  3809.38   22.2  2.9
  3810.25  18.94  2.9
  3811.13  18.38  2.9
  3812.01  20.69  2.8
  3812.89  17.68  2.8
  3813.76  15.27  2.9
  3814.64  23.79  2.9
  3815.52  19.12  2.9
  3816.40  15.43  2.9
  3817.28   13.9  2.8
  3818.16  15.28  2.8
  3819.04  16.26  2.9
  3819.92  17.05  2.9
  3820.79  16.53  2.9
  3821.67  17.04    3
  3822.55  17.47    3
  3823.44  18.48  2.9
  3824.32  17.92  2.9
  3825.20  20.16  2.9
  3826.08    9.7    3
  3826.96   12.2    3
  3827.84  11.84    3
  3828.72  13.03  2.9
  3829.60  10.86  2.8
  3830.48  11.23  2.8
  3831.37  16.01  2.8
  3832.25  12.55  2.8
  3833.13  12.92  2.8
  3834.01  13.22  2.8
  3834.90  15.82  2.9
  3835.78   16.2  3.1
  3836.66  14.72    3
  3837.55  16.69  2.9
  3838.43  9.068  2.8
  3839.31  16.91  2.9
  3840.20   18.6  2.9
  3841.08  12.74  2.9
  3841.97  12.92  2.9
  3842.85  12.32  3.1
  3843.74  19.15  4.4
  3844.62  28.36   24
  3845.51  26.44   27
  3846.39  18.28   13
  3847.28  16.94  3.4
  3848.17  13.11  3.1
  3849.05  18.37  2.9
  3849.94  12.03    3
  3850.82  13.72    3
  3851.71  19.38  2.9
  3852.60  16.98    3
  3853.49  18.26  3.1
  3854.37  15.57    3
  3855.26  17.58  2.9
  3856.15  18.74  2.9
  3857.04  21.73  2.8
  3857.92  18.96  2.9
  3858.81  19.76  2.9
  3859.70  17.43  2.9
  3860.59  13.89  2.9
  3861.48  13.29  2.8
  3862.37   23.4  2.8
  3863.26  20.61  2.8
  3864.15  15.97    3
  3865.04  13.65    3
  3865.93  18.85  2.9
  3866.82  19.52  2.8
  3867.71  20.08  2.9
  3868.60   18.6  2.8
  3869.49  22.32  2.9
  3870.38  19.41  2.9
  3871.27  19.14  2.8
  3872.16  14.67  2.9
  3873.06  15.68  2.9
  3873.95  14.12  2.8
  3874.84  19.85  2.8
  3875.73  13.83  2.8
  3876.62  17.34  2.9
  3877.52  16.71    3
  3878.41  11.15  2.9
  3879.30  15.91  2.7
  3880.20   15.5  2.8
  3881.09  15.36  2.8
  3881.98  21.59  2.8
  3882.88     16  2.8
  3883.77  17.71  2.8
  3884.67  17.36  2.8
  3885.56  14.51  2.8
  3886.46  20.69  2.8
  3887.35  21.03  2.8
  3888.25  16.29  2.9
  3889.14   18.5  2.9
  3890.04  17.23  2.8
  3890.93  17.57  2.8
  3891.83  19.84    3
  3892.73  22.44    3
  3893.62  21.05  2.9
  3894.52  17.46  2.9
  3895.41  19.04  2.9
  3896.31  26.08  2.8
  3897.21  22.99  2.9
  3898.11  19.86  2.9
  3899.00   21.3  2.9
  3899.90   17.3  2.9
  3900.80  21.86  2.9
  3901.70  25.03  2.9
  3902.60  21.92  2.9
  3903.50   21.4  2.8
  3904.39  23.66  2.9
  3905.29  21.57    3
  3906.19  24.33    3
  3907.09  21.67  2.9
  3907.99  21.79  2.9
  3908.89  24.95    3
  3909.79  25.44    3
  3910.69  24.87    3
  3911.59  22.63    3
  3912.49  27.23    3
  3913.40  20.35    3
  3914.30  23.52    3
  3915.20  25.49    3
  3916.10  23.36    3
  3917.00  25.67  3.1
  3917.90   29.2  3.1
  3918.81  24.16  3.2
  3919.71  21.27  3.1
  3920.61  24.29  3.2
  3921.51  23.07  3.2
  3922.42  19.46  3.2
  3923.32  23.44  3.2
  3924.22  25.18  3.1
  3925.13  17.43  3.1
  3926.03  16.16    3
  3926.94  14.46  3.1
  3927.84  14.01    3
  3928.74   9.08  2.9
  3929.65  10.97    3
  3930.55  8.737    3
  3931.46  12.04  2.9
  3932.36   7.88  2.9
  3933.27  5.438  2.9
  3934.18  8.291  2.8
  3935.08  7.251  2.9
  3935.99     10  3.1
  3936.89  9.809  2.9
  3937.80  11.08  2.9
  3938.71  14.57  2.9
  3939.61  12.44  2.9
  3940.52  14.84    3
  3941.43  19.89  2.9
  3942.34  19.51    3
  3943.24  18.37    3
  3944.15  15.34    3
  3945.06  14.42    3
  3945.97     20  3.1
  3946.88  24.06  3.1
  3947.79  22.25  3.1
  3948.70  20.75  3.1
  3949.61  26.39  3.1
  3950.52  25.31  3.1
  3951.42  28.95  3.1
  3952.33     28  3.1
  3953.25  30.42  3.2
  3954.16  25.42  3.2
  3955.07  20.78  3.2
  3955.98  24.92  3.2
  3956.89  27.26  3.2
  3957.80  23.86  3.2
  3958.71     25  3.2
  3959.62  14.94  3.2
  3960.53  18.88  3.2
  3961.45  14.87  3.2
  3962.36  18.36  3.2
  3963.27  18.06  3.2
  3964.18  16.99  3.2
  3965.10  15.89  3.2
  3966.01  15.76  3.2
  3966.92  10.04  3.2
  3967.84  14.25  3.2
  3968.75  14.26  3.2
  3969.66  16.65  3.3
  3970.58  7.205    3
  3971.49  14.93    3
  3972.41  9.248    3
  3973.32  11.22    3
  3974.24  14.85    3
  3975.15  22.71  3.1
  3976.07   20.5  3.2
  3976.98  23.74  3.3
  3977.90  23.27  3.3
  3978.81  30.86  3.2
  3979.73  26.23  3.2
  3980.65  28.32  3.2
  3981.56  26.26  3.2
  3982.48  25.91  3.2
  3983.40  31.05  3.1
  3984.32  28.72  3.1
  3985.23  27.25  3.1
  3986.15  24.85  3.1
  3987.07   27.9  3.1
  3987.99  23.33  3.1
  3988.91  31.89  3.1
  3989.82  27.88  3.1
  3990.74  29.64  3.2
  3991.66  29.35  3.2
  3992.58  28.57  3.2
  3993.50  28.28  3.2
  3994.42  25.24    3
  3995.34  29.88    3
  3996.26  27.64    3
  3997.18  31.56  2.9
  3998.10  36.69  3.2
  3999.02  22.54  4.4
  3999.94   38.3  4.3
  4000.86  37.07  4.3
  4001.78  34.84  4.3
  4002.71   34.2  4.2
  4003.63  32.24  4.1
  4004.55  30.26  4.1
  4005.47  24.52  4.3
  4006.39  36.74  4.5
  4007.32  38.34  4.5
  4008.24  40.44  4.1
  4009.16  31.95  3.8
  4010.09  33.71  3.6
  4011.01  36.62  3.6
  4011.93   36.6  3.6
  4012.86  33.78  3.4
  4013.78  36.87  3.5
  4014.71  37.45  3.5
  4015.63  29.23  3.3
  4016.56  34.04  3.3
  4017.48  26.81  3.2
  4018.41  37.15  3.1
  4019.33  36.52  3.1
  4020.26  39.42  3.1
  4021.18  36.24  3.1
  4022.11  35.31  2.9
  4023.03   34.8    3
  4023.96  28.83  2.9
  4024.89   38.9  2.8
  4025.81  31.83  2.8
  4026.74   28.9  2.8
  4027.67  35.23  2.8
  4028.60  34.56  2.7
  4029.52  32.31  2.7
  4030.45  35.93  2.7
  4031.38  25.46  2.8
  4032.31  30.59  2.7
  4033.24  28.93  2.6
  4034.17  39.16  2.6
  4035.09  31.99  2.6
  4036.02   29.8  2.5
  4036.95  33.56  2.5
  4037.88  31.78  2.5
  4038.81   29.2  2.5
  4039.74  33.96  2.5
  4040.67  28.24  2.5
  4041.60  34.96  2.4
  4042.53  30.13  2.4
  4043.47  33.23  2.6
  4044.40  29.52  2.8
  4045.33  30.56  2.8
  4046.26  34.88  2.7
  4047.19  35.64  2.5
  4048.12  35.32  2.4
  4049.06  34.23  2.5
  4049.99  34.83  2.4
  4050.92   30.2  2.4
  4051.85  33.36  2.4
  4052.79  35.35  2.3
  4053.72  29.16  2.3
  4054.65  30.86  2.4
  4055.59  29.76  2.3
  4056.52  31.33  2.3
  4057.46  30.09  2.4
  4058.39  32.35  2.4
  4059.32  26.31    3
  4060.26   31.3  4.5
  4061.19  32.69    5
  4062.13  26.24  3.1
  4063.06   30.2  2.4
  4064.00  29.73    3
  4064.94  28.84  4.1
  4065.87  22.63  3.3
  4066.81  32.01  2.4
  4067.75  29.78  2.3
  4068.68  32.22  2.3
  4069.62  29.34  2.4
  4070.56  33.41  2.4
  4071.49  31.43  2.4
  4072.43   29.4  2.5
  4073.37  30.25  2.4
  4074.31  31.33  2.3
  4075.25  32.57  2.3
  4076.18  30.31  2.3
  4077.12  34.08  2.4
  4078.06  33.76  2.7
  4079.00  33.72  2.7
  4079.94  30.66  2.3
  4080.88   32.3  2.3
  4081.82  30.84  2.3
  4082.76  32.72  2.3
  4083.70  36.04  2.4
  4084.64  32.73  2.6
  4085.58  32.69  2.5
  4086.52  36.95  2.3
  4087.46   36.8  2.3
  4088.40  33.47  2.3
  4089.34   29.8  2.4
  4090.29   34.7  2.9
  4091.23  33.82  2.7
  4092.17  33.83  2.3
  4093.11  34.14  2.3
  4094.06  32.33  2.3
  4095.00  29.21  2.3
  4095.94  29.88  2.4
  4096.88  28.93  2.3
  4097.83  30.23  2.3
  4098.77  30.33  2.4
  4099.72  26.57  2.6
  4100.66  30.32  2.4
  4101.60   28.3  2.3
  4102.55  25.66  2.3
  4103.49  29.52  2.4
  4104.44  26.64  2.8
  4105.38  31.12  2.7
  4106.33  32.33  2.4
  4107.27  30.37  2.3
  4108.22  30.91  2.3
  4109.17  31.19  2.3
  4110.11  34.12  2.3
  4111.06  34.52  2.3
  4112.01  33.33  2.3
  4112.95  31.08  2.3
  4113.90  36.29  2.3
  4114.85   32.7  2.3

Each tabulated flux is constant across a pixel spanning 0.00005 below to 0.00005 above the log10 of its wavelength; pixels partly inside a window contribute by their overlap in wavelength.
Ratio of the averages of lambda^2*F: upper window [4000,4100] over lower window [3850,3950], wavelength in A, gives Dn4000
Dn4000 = 1.89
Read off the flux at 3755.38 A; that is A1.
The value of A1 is 20.15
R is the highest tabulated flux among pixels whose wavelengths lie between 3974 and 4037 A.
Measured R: 40.44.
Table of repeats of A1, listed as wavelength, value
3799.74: 21.94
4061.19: 32.69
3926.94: 14.46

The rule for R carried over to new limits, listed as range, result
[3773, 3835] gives 26.45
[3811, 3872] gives 28.36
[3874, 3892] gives 21.59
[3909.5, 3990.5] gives 31.89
